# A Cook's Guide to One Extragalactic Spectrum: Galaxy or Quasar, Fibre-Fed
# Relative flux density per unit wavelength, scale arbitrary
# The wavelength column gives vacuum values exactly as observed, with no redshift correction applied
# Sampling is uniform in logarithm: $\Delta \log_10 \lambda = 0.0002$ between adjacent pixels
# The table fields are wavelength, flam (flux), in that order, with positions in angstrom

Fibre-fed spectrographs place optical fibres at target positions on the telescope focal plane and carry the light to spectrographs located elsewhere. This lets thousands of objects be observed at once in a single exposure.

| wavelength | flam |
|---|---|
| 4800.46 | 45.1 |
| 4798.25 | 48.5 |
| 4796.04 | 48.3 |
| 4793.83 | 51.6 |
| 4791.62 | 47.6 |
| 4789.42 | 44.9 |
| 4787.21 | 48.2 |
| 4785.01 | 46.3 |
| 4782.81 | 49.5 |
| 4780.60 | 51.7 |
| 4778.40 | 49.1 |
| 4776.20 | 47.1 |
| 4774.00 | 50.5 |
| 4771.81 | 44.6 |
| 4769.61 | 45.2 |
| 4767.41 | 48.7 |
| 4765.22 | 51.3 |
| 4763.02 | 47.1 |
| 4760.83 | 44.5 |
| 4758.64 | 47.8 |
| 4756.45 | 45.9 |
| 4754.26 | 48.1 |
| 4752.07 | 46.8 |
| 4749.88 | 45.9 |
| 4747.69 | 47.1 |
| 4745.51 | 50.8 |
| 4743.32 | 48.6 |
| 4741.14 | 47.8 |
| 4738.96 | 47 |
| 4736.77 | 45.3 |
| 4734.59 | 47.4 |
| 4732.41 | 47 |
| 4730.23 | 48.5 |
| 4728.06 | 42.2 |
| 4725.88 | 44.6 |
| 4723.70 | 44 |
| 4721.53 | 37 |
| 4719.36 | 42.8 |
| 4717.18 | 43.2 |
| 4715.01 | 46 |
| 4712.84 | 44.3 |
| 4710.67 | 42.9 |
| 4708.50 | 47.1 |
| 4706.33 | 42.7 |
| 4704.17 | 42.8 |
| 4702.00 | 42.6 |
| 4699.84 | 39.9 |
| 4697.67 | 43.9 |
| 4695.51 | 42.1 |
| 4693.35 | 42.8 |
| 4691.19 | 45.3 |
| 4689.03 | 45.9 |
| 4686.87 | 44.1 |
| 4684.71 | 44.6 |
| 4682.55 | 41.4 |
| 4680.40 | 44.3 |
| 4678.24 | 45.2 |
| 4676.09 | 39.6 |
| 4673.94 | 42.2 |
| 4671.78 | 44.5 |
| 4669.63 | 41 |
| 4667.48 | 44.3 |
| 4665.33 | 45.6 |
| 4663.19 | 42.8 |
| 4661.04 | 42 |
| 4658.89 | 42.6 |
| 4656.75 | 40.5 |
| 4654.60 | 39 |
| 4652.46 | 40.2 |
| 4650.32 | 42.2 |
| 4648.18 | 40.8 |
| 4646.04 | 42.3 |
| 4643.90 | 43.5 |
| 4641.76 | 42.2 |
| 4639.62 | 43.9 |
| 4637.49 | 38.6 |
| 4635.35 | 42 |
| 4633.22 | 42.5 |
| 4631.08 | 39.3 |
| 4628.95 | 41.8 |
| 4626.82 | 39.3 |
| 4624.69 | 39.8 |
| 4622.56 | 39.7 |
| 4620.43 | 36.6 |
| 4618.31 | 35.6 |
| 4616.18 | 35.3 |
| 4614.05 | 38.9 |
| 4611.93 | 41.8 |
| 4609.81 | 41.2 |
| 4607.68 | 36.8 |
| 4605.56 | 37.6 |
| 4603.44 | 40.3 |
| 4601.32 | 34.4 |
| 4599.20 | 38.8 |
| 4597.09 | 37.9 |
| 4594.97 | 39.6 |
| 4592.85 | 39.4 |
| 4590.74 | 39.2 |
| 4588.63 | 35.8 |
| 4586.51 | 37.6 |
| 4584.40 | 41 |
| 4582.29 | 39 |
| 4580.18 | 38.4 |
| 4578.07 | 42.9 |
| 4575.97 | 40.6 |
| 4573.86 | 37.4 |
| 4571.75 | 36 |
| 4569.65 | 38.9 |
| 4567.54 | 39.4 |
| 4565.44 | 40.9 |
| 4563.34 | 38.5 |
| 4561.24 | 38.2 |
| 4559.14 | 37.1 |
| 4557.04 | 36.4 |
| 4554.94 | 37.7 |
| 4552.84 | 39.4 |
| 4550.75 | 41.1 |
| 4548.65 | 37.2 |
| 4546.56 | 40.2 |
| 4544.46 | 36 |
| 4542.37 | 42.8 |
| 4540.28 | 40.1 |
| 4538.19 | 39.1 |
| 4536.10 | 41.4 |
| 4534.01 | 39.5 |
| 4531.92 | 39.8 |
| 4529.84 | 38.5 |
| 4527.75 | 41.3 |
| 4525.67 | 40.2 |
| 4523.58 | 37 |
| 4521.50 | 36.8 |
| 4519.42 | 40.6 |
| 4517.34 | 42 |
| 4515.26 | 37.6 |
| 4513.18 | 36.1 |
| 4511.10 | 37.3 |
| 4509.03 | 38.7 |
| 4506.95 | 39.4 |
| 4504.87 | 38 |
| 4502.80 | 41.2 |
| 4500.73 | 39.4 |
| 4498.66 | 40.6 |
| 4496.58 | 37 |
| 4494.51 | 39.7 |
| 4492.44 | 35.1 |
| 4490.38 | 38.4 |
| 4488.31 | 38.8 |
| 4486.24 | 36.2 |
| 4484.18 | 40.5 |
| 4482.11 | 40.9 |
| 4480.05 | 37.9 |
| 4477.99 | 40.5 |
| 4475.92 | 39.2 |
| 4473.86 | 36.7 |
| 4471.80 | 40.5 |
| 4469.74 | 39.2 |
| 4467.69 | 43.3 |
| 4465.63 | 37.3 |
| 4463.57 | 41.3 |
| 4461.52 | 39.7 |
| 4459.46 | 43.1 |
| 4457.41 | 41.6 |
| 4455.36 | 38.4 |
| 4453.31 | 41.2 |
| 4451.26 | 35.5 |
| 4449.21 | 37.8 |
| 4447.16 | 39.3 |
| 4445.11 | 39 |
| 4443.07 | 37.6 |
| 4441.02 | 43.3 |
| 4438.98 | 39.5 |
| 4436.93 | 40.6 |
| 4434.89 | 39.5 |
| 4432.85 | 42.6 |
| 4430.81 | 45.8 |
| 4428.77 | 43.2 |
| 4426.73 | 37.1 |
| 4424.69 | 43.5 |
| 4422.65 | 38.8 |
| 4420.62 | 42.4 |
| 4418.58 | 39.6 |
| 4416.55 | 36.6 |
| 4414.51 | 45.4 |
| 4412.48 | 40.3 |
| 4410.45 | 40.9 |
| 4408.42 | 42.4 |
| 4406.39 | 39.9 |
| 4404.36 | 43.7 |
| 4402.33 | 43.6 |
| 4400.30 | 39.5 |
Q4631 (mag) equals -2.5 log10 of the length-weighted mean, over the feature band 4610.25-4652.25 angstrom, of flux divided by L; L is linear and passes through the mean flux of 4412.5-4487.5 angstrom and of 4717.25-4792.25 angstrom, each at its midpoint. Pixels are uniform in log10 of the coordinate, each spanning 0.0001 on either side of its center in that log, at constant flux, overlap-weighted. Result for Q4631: 0.10 mag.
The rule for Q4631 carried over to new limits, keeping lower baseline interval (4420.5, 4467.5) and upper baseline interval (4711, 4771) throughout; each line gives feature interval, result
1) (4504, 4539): 0.076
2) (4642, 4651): 0.052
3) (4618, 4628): 0.141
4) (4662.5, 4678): 0.042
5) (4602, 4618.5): 0.134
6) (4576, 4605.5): 0.115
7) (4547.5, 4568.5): 0.106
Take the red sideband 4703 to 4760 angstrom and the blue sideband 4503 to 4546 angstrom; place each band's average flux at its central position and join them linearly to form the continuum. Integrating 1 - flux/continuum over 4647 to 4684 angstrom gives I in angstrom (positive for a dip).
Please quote 1.0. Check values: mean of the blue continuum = 39.2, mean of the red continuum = 45.5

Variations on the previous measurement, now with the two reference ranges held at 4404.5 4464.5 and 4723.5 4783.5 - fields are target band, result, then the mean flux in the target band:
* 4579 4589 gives 1.2 angstrom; 38.6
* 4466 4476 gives 0.4 angstrom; 39.7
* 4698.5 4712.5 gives 1.0 angstrom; 43.1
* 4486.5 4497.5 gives 1.1 angstrom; 37.7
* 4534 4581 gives 4.5 angstrom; 39.1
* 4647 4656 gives 0.9 angstrom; 40.6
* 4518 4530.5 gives 1.0 angstrom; 39.2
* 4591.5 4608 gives 2.2 angstrom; 38.2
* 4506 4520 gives 1.2 angstrom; 38.8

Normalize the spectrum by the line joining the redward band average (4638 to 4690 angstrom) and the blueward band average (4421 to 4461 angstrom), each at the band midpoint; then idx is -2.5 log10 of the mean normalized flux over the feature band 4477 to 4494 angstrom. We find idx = 0.06 mag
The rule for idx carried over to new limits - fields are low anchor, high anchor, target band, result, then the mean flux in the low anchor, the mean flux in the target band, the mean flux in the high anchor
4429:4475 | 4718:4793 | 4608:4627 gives 0.138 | 40.2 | 38.6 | 46.8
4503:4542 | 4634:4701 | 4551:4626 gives 0.059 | 39.2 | 38.5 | 42.6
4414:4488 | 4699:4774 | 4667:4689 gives 0.032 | 40.1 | 43.2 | 45.6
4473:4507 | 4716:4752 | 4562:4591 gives 0.061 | 38.8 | 39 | 45.6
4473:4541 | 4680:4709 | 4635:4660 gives 0.022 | 39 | 41.5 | 43.5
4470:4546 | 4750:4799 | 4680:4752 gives 0.030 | 39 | 44.6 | 47.8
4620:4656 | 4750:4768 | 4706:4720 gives 0.017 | 40.9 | 44.2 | 47.4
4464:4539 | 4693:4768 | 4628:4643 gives 0.032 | 39.1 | 41.5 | 45.3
